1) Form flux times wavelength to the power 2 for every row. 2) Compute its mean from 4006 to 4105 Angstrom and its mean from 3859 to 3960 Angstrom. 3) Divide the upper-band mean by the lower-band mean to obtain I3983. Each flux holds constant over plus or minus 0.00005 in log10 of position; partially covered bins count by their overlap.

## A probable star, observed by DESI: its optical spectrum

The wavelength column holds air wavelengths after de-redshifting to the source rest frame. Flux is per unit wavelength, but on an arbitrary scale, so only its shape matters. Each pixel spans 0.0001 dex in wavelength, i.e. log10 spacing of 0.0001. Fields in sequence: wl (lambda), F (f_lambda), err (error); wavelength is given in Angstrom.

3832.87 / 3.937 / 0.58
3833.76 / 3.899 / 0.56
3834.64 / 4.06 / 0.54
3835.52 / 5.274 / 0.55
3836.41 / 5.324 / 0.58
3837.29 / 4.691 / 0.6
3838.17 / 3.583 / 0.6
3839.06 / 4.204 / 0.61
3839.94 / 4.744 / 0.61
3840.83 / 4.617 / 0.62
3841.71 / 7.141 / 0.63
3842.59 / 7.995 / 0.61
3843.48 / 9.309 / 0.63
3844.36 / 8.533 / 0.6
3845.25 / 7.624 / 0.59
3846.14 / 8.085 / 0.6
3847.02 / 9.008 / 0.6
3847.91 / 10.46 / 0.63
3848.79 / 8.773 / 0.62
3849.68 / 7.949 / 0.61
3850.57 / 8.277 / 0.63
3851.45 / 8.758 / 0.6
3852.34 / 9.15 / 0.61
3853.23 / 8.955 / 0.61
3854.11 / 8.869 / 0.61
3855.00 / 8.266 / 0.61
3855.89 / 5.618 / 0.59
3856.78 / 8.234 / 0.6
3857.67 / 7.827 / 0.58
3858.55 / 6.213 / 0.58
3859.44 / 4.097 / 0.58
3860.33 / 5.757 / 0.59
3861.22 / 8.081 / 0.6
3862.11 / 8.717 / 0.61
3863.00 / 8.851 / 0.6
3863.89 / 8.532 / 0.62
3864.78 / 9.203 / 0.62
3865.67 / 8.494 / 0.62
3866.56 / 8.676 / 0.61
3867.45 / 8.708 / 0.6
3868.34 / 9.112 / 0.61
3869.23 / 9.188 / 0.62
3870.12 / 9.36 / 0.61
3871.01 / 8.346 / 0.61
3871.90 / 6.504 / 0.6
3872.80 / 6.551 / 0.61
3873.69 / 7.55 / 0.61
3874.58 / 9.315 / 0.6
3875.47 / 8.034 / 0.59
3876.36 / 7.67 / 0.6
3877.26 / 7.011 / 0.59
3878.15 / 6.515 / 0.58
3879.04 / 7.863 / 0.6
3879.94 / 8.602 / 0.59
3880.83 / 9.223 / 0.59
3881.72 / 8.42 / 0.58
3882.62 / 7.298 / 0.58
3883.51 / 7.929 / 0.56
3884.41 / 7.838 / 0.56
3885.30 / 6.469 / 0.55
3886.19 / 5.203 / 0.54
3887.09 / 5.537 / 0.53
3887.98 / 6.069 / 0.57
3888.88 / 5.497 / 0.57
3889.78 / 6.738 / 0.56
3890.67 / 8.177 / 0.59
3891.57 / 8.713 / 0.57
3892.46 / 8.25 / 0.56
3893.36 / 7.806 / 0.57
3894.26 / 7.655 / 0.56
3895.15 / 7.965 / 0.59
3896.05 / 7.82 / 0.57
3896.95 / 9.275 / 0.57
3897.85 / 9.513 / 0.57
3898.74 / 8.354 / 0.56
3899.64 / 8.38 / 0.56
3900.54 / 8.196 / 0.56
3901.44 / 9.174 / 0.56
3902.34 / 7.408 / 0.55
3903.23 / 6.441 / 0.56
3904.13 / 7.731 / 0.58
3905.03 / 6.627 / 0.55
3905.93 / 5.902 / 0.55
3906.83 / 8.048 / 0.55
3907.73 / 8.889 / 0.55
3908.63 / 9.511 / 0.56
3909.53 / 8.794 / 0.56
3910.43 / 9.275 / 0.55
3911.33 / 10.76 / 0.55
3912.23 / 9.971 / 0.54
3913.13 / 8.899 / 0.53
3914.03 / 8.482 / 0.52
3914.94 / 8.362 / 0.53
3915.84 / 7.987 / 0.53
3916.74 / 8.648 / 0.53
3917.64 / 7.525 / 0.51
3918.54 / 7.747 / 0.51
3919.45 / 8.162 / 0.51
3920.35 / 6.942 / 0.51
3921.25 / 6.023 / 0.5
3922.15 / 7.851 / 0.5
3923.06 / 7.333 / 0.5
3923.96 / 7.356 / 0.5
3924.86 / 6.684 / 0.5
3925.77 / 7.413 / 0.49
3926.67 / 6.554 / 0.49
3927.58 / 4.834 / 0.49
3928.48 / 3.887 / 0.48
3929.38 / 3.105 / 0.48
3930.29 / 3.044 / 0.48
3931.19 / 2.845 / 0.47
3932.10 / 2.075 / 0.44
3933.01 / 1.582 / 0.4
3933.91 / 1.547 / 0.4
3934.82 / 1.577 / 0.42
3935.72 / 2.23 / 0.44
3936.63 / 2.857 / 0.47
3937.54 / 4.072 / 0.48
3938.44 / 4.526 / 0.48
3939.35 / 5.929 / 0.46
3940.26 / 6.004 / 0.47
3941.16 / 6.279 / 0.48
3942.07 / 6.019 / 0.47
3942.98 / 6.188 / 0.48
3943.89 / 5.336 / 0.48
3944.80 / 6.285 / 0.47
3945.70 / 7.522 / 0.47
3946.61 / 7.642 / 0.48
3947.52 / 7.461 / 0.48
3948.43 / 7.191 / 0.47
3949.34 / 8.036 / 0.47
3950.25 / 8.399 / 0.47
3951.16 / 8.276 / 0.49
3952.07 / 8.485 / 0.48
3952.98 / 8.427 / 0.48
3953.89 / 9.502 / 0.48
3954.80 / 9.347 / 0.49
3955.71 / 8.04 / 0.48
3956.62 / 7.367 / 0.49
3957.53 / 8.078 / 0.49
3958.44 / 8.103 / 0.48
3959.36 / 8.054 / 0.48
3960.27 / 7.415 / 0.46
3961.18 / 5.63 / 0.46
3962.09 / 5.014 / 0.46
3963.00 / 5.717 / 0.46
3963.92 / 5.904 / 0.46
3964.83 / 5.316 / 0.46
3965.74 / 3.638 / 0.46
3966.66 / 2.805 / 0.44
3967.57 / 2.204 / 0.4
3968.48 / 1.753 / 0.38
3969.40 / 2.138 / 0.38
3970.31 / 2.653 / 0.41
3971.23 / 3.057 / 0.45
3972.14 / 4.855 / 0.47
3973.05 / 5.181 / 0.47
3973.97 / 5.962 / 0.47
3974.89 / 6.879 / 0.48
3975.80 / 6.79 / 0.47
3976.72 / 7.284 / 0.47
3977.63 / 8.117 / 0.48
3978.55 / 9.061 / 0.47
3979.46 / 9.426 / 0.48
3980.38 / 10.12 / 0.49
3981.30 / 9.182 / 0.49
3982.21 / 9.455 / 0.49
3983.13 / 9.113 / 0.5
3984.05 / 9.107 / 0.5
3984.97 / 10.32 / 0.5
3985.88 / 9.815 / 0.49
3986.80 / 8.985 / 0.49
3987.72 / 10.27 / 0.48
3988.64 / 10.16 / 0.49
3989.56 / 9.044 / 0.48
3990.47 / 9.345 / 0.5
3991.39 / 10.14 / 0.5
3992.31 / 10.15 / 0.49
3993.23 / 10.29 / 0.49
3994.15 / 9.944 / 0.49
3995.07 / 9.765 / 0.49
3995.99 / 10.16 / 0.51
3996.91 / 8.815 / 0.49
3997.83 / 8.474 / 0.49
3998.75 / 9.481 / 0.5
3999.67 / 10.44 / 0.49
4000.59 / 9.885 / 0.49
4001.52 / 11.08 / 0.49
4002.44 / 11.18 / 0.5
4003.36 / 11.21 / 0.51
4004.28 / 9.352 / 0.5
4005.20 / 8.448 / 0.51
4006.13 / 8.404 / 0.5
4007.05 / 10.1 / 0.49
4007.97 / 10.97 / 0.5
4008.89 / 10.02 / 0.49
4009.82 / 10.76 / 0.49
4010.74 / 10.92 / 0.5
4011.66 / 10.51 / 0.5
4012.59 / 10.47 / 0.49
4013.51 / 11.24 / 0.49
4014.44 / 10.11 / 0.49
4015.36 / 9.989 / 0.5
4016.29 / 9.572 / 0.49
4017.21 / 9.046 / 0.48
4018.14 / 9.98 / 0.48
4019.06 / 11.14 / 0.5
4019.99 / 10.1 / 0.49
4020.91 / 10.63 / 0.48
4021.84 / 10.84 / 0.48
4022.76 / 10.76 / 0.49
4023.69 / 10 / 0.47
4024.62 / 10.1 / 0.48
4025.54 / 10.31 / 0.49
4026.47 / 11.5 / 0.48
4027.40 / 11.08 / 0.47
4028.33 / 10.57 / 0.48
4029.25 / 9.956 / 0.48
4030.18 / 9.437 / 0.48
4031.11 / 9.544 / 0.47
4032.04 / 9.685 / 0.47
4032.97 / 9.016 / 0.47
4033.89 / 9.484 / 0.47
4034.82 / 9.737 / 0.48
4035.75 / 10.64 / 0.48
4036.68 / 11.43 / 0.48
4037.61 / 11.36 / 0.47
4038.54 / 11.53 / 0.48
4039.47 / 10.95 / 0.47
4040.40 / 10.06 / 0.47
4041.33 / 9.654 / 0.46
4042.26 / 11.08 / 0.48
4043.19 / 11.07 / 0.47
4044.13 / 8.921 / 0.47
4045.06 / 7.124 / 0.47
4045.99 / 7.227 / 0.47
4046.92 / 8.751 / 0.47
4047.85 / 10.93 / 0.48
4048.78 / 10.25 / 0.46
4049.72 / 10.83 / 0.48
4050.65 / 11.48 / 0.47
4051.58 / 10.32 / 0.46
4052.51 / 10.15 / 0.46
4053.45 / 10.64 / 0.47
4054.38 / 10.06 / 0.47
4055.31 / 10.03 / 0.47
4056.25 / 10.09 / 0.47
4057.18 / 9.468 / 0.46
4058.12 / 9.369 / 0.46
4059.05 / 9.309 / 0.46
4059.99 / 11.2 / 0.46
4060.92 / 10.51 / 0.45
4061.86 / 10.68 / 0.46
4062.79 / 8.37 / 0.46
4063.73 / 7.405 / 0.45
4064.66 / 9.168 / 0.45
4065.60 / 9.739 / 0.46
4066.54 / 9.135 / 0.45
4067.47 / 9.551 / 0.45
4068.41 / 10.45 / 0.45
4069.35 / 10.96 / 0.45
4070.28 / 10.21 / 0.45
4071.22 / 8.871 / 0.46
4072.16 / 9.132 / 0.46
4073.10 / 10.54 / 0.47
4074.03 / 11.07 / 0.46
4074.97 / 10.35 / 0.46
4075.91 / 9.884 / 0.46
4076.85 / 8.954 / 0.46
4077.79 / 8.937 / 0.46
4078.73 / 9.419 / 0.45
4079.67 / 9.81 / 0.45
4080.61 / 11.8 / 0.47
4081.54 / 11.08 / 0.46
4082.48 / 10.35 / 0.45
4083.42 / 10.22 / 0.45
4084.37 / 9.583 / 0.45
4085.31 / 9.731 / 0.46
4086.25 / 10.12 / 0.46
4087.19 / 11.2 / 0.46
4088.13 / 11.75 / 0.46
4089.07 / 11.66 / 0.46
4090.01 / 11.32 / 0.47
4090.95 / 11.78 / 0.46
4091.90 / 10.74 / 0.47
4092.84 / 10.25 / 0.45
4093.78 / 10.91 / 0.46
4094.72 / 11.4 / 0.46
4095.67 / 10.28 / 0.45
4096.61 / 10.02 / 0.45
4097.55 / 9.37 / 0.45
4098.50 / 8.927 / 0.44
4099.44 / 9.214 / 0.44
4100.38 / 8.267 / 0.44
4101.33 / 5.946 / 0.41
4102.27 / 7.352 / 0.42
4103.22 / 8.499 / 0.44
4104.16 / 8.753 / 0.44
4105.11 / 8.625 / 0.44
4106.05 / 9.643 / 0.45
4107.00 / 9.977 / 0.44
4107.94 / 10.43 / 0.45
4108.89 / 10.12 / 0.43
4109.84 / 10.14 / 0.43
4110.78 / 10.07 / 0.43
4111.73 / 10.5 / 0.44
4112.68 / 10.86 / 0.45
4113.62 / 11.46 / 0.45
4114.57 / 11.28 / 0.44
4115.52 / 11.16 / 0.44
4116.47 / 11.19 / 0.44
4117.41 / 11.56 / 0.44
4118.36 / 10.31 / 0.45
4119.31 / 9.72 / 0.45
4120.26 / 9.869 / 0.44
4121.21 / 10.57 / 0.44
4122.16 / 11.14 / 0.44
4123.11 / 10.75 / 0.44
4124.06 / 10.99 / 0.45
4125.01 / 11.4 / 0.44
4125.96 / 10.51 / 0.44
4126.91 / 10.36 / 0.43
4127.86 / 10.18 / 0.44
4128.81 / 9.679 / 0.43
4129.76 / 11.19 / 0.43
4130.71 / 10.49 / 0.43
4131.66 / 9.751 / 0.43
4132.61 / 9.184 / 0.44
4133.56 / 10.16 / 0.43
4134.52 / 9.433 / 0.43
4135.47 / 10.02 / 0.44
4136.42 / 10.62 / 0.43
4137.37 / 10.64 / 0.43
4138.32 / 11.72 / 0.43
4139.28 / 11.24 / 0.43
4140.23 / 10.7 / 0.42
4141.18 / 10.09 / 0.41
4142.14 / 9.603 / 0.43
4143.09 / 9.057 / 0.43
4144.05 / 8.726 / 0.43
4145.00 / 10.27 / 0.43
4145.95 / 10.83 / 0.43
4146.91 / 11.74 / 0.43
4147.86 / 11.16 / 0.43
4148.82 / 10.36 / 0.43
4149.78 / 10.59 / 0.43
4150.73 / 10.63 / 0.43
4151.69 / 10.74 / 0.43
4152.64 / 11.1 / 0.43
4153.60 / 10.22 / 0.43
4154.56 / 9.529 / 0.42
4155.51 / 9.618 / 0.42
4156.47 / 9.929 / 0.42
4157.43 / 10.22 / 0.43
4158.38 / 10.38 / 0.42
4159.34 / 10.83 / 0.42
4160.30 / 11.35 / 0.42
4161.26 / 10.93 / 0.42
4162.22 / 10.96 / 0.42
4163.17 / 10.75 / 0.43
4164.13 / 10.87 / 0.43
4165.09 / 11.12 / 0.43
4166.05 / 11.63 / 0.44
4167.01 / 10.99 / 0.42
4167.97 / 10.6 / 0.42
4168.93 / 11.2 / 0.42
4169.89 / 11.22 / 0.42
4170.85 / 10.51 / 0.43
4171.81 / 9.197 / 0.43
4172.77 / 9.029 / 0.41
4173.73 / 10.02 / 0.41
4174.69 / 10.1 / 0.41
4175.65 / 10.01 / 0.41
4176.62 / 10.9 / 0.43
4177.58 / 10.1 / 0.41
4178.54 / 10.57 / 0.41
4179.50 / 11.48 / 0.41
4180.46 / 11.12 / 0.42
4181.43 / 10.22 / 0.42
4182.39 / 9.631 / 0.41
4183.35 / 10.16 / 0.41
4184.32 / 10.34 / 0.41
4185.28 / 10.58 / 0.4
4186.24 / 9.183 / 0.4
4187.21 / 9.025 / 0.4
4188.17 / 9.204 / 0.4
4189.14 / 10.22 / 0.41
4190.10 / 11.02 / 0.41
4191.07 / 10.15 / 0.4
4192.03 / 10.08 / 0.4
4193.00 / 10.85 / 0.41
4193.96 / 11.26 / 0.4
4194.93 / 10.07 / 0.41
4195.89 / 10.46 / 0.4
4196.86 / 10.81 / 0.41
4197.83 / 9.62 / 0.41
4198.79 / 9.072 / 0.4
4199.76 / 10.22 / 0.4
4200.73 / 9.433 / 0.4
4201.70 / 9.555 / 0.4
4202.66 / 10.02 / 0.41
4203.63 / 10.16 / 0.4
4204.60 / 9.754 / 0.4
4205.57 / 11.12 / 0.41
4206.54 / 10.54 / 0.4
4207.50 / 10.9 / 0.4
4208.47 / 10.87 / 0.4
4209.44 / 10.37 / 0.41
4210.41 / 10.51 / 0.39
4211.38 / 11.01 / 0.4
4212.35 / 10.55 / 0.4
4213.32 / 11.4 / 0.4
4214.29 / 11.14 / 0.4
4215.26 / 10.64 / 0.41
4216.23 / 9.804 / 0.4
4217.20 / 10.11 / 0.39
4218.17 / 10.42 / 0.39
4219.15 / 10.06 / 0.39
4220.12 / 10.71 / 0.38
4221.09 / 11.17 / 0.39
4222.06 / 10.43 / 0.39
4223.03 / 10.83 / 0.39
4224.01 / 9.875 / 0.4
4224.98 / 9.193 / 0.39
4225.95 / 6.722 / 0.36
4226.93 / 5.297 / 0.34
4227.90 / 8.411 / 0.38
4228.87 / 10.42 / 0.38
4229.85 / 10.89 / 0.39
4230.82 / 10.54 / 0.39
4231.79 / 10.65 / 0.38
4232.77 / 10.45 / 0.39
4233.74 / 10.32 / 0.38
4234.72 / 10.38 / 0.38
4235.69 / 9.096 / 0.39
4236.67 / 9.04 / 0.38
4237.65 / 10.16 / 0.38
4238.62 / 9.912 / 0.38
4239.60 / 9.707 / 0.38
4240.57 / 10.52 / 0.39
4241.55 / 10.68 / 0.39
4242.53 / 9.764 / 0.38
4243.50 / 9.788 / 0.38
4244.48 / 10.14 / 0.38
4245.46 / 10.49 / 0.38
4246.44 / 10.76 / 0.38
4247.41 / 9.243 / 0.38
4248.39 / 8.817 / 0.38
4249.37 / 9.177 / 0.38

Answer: 1.50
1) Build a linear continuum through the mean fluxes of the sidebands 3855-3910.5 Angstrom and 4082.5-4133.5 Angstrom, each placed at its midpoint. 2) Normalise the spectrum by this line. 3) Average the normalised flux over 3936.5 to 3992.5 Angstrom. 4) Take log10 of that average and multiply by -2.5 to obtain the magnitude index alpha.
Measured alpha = 0.23 mag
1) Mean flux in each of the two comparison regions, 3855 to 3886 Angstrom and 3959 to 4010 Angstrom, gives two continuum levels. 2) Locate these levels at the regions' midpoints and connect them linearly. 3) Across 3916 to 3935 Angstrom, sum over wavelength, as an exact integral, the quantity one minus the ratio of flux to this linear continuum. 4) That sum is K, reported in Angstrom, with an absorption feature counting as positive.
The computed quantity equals 5.9 Angstrom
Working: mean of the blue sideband 7.8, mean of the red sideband 8.01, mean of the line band 5.46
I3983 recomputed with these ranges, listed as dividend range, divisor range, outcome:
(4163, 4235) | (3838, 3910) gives 1.55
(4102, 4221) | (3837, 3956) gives 1.63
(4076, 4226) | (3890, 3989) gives 1.65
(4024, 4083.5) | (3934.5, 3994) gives 1.50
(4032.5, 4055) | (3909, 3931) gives 1.48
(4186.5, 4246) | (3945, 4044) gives 1.27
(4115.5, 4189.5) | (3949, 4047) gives 1.27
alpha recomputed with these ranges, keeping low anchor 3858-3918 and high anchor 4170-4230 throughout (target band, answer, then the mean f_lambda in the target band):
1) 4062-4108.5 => -0.058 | 9.83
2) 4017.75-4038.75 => -0.164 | 10.4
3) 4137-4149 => -0.080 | 10.5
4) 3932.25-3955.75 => 0.354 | 6.02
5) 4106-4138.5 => -0.099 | 10.5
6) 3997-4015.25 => -0.157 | 10.1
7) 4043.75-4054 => -0.074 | 9.71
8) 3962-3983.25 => 0.408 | 5.87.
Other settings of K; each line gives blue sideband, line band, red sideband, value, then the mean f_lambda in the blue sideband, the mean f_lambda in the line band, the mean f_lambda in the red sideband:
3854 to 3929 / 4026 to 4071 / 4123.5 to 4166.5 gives -2.7 Angstrom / 7.74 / 9.99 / 10.5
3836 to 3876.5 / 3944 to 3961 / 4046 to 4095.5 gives 1.8 Angstrom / 7.68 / 7.89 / 10.2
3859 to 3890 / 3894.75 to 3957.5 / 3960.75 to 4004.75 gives 6.6 Angstrom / 7.63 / 6.9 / 7.81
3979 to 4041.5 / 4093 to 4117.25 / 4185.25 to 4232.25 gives 0.7 Angstrom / 10.1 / 9.81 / 10.1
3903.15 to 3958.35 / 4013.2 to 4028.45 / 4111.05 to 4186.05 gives -3.9 Angstrom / 6.7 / 10.4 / 10.5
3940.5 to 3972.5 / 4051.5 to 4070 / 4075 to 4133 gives -1.7 Angstrom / 6.23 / 9.82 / 10.2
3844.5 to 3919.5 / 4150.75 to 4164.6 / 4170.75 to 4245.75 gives -1.1 Angstrom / 8.02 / 10.5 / 10.1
